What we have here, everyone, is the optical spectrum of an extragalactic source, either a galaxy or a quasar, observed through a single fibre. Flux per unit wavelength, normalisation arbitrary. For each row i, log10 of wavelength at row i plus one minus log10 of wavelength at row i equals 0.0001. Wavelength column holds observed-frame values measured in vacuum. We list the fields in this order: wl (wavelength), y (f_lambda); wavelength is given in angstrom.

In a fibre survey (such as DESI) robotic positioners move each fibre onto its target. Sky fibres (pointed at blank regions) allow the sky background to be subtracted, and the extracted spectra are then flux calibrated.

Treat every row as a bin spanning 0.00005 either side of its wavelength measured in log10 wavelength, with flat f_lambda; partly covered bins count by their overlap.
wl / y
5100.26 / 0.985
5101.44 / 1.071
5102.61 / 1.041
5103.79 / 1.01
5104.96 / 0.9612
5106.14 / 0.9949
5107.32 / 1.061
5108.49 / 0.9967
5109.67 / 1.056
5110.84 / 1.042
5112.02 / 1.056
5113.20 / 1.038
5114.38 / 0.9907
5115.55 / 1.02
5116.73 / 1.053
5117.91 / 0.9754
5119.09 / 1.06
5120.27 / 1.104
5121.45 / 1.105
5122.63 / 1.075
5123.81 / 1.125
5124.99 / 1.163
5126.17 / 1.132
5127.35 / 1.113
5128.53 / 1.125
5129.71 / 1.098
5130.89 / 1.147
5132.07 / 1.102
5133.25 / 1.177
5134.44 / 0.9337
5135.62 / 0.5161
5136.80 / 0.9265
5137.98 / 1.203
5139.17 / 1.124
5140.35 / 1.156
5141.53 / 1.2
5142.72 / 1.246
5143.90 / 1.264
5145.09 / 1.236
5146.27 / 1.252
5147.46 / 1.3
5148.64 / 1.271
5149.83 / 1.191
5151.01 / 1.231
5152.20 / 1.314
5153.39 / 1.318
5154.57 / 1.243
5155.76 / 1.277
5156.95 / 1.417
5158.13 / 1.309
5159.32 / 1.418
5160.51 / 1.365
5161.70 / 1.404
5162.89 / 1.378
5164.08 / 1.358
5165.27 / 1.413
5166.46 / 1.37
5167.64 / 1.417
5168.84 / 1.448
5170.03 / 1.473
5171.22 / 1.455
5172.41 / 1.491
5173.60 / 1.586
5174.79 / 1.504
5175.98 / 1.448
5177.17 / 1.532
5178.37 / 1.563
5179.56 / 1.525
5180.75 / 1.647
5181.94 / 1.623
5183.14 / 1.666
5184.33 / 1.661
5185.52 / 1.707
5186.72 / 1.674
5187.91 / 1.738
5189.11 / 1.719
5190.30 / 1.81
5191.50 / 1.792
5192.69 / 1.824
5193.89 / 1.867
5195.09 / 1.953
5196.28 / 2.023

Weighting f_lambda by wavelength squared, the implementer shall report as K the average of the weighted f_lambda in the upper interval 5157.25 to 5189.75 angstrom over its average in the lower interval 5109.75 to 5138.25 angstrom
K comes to 1.5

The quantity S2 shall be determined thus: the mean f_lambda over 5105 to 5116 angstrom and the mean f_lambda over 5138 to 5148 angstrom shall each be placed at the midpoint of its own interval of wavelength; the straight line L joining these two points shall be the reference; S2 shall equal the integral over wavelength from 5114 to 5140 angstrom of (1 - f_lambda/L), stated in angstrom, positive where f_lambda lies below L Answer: 1.5 angstrom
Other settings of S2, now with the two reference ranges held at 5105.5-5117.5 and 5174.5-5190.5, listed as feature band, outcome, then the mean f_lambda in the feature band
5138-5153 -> 0.96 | 1.23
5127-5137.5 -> 1.63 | 1.02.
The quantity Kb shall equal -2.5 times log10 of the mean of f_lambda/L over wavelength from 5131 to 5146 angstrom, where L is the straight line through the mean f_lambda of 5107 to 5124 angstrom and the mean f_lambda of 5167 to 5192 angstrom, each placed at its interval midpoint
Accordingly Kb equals 0.14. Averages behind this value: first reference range 1.05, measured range 1.1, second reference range 1.59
